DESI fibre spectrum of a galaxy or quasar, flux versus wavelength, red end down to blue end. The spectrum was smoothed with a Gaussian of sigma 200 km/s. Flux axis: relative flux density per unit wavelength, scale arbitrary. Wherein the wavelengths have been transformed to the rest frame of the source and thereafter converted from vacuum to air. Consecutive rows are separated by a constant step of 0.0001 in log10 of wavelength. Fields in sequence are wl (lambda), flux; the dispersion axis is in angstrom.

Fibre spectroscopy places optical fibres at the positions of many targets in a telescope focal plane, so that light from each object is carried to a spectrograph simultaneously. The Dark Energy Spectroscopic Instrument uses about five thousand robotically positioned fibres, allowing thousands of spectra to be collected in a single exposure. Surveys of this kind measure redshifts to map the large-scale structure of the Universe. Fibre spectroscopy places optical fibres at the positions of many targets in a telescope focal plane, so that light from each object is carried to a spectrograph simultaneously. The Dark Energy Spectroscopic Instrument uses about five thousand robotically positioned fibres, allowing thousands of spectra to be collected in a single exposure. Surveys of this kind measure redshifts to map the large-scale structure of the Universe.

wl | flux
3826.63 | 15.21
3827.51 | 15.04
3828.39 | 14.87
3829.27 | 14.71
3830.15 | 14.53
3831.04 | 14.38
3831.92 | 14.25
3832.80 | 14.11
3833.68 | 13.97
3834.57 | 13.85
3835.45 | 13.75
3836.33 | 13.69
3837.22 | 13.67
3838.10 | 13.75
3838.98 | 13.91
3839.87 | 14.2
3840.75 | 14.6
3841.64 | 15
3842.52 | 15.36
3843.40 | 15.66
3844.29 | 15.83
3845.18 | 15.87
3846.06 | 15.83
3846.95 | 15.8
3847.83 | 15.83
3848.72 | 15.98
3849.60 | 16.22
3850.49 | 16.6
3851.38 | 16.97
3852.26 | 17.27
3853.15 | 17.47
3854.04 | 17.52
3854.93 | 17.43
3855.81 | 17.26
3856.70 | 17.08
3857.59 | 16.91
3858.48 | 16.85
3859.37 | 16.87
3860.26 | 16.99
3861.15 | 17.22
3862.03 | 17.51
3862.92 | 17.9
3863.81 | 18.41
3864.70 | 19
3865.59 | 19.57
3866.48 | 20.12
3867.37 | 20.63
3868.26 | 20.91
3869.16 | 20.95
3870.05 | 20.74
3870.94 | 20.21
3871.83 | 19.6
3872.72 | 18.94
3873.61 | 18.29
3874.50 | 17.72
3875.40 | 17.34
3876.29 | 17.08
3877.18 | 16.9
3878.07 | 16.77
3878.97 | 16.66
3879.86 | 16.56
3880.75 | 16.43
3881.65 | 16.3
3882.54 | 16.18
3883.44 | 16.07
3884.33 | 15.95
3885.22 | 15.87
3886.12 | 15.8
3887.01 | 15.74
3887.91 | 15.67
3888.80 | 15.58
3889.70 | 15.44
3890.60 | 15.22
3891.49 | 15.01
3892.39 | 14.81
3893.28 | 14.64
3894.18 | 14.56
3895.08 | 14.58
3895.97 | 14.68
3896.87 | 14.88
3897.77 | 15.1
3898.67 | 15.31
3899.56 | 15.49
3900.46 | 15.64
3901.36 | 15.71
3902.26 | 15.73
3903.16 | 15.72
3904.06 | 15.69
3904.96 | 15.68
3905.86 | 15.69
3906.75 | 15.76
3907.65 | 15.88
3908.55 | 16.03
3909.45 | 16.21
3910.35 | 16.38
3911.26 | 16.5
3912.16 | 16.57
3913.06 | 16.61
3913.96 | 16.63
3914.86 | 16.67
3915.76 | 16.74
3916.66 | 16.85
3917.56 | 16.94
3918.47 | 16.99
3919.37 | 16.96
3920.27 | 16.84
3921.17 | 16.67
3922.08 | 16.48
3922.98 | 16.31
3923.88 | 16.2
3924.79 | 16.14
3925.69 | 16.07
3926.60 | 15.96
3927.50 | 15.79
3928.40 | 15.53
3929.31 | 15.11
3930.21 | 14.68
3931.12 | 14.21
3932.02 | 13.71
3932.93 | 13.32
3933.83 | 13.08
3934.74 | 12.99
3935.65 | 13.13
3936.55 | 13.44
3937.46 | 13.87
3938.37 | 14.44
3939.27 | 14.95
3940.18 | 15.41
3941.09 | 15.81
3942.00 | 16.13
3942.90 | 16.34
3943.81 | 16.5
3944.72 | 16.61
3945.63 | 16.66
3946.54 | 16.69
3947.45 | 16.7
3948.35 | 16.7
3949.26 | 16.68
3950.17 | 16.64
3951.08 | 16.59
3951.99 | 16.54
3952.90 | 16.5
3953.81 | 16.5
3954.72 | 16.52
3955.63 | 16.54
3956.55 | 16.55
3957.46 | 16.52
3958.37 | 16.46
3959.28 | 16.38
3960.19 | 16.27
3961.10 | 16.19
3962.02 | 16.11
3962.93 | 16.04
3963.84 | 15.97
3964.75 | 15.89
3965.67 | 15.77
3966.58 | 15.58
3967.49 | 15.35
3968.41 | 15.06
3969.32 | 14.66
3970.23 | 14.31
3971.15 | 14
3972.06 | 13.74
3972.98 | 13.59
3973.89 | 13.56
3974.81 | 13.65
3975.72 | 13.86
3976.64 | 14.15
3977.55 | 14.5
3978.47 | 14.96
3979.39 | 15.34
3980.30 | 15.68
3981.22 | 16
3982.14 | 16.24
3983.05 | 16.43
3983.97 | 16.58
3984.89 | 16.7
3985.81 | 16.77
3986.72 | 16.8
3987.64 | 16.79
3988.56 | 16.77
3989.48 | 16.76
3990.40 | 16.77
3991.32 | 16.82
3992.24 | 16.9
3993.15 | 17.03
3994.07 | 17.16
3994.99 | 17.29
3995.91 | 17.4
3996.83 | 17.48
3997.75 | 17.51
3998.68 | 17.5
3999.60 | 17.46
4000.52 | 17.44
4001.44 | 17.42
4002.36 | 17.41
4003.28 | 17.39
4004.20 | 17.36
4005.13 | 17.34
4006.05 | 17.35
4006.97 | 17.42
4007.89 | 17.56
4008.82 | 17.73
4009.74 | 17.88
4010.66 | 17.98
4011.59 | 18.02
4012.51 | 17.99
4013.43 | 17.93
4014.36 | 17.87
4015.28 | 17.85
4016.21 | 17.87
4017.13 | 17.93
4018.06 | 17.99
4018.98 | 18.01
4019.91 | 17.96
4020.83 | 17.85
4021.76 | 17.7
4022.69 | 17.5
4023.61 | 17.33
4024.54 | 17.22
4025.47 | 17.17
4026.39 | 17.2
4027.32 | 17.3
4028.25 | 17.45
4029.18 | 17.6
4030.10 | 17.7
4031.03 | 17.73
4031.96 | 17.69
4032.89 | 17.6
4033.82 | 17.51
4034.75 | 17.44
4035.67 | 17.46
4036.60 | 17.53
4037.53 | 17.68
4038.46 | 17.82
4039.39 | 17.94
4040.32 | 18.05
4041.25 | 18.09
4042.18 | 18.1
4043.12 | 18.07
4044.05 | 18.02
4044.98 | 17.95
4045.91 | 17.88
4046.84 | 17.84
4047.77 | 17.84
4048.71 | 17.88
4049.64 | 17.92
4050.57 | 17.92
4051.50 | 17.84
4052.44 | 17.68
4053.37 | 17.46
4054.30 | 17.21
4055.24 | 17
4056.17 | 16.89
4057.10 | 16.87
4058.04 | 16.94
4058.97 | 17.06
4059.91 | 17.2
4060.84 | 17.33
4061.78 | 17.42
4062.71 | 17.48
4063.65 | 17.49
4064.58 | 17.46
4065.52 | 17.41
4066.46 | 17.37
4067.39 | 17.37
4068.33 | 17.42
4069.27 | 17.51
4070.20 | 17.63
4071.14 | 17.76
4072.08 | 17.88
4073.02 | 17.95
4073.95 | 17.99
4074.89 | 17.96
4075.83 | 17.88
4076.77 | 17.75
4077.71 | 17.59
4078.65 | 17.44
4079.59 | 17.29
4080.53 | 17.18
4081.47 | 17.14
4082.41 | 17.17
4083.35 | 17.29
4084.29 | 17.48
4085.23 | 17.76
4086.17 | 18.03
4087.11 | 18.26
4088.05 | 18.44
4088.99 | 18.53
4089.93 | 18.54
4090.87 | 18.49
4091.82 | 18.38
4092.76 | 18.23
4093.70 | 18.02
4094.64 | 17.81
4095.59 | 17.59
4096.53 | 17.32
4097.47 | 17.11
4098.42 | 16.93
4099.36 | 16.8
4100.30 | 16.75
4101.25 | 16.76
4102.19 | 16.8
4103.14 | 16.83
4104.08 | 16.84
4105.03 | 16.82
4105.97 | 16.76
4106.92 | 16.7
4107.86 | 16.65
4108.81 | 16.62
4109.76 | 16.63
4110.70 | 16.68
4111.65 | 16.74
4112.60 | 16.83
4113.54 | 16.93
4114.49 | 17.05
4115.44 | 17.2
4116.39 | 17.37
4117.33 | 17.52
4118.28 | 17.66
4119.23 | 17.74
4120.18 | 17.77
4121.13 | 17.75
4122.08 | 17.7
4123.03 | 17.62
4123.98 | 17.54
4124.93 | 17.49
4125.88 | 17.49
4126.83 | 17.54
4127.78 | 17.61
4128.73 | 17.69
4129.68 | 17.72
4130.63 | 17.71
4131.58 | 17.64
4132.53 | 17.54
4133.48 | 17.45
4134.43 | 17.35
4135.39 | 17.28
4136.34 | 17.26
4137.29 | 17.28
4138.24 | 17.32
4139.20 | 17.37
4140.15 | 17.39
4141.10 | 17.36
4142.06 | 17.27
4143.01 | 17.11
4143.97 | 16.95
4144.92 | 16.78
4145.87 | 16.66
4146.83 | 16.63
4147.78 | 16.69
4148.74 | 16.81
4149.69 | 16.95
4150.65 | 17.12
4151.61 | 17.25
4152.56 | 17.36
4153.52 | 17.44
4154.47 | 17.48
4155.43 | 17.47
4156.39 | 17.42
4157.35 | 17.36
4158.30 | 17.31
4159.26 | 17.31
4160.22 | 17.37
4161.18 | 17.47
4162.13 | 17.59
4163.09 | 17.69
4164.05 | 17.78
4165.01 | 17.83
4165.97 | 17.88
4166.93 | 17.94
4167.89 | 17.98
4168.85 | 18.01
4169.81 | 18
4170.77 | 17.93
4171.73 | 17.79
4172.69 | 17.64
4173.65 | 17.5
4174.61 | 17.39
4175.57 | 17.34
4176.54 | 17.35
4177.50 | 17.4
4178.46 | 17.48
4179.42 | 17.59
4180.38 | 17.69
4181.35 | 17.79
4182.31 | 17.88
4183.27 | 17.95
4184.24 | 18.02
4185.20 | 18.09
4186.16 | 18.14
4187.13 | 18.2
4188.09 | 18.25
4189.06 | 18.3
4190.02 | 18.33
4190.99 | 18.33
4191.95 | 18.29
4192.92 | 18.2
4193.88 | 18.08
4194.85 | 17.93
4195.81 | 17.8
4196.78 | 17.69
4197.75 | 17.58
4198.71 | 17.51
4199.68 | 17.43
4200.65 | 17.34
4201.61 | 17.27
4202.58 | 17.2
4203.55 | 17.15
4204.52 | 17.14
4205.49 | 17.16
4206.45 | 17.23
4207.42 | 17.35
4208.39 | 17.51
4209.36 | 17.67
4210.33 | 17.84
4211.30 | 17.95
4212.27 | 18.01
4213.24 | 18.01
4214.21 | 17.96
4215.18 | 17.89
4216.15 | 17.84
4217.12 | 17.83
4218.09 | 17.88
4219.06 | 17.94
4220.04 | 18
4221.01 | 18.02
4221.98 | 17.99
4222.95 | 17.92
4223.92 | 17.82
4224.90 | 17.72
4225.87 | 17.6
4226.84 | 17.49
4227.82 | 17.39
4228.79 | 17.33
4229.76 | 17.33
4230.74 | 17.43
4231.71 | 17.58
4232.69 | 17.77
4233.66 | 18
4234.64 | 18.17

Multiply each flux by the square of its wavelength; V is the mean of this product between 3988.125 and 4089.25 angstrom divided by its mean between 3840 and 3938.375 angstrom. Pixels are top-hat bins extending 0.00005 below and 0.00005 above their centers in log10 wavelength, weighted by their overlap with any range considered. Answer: 1.16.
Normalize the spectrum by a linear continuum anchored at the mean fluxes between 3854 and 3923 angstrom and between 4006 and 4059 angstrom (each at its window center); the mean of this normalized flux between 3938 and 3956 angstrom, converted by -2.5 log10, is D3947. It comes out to 0.06 mag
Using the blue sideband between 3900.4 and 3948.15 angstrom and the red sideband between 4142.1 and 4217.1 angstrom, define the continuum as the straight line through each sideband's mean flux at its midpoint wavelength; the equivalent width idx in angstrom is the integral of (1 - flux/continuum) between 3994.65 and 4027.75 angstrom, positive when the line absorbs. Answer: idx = -2.5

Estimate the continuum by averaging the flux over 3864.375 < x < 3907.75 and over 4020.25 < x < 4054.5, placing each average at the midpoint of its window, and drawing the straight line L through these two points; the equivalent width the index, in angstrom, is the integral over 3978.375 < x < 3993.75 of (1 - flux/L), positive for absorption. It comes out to 0.8 angstrom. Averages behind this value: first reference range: 16.7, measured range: 16.5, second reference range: 17.7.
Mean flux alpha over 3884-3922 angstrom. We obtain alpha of 15.8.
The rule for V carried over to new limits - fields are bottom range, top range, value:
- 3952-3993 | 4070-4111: 1.17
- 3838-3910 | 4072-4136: 1.18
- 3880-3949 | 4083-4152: 1.23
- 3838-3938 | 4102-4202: 1.22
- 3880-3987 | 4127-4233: 1.27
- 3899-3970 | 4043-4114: 1.18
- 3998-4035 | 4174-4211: 1.10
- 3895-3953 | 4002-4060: 1.18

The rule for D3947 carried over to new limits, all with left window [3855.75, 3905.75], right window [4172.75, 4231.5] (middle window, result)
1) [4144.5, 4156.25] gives 0.03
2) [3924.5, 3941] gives 0.17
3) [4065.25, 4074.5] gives -0.02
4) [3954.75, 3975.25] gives 0.11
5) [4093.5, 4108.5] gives 0.03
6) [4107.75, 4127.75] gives 0.01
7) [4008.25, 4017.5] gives -0.04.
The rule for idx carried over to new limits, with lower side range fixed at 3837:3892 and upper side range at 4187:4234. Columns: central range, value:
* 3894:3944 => 4.3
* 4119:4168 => 0.5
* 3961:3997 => 3.0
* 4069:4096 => -0.6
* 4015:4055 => -0.9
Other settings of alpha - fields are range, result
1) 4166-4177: 17.7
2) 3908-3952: 15.8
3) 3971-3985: 14.9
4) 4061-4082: 17.6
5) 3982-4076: 17.5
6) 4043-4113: 17.5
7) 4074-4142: 17.4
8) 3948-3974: 15.8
